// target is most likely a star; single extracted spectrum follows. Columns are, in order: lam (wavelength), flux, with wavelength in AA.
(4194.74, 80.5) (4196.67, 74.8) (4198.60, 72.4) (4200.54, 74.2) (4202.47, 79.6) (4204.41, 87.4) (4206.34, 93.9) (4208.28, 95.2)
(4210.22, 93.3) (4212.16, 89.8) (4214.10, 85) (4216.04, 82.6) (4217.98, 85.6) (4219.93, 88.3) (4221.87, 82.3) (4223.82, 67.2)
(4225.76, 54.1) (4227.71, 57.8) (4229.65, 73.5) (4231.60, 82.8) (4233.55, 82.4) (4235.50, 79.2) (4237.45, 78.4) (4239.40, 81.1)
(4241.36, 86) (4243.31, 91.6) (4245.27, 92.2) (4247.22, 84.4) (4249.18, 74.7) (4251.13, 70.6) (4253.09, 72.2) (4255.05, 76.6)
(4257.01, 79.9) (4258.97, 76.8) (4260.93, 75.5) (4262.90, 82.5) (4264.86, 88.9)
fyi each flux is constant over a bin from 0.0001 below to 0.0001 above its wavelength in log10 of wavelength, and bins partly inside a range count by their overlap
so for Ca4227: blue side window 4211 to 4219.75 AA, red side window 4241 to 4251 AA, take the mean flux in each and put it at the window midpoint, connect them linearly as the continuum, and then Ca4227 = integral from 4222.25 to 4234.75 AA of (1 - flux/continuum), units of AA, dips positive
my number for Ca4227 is 2.2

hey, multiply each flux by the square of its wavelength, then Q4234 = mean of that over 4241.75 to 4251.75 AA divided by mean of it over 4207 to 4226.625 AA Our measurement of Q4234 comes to 1.02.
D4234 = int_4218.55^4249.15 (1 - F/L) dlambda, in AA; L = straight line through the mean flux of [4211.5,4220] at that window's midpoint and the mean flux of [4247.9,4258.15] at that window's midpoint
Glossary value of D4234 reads 0.64 AA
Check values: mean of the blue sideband 85.9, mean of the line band 78.7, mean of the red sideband 75.1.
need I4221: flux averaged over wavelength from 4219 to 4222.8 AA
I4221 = 85.4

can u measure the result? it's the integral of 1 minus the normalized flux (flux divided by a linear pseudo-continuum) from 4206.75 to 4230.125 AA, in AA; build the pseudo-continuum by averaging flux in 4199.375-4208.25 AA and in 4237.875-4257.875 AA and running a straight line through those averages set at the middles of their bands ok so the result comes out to 0.98 AA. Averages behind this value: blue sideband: 84.7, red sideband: 80.9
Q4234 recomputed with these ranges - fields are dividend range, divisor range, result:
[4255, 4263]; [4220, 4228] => 1.16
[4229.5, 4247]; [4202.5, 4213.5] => 0.94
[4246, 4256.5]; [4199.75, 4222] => 0.90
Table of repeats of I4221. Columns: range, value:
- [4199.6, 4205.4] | 80.6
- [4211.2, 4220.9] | 86.2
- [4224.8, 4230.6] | 61.8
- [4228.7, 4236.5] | 79.5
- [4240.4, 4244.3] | 88.8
